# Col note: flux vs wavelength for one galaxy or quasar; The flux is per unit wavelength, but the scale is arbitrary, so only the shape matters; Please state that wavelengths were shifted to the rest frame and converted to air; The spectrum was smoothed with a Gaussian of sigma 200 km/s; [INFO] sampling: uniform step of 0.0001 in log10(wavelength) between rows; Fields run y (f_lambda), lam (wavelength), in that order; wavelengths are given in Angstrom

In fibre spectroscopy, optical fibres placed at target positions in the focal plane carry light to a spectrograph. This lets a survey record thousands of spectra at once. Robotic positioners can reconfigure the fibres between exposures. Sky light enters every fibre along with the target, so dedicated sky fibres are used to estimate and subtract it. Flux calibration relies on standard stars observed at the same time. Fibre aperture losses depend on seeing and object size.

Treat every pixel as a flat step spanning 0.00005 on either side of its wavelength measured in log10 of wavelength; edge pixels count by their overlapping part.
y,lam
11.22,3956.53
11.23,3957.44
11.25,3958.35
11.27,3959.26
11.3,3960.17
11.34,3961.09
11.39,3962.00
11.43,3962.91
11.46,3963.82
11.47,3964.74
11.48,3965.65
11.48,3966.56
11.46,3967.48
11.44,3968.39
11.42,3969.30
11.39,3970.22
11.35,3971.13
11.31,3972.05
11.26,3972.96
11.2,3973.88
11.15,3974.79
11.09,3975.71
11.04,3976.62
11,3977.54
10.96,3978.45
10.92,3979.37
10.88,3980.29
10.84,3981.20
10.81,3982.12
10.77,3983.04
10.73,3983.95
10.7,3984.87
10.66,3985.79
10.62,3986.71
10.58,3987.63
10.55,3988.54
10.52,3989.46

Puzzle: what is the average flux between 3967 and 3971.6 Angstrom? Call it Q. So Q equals 11.4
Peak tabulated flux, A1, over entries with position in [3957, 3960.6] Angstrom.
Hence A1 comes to 11.3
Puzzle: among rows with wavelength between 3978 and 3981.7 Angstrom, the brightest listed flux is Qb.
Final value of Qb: 10.96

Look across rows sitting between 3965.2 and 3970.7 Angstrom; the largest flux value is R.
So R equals 11.48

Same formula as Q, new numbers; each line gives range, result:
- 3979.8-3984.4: 10.8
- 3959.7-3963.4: 11.4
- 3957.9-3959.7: 11.3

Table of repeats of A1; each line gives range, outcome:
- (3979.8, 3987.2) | 10.88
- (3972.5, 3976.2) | 11.26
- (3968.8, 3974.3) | 11.42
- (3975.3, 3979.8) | 11.09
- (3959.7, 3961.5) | 11.34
